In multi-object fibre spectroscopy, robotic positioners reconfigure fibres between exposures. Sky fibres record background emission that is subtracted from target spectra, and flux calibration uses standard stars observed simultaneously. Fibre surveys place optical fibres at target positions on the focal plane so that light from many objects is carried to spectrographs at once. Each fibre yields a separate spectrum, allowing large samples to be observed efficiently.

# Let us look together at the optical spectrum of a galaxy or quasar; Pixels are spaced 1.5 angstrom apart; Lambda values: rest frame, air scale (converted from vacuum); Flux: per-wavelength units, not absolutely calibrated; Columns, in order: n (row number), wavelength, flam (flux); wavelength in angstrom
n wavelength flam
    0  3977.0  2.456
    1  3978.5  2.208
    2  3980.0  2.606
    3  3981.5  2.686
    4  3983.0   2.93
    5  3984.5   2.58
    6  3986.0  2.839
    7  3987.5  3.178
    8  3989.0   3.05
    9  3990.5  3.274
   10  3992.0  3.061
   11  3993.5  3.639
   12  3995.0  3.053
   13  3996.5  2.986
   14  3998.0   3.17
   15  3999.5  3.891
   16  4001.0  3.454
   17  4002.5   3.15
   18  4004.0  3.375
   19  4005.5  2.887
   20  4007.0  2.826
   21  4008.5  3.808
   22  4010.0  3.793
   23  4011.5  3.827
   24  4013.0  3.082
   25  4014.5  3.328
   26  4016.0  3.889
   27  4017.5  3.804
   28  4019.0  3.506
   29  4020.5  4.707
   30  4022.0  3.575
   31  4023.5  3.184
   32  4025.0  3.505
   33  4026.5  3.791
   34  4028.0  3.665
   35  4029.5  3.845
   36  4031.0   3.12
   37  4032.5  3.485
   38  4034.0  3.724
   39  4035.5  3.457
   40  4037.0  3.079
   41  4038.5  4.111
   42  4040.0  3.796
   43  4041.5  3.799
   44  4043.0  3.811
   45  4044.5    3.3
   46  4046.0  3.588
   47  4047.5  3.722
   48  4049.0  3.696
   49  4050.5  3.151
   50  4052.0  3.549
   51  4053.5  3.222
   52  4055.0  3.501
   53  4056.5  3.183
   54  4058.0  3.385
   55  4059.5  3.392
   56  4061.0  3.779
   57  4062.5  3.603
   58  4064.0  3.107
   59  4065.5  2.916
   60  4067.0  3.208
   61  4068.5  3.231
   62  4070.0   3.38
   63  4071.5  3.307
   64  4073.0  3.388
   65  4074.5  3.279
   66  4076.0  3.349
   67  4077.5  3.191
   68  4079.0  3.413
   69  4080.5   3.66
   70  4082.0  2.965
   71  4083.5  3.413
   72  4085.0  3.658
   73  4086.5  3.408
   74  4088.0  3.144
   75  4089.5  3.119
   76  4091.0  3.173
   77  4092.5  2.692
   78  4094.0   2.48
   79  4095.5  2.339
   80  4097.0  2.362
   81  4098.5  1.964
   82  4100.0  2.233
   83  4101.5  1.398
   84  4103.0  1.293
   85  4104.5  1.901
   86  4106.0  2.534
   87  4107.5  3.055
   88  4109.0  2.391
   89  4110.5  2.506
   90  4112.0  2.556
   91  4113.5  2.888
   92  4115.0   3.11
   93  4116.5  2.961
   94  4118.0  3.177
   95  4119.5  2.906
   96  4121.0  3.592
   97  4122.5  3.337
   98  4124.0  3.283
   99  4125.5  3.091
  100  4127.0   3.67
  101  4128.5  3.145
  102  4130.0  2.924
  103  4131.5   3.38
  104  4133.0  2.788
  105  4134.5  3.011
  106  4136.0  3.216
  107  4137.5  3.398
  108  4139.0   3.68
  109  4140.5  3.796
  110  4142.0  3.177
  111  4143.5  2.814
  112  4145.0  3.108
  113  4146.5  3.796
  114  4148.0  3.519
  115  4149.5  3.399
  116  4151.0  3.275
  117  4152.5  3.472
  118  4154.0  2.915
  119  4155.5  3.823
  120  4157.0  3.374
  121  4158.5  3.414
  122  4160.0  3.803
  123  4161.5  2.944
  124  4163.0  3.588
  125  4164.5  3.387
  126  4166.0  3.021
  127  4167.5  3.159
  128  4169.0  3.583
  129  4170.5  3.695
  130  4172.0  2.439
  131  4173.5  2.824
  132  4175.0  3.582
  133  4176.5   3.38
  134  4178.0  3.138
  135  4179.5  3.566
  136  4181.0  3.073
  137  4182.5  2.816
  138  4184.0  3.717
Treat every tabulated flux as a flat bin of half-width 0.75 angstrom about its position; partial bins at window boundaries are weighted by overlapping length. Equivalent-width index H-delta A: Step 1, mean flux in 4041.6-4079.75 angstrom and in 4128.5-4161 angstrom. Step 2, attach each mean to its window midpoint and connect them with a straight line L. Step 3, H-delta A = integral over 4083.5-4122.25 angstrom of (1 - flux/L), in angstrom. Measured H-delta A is 7.7 angstrom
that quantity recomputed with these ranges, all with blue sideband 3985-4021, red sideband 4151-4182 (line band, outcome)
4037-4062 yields -1.38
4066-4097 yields 1.65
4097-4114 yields 5.56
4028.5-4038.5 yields -0.41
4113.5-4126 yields 0.60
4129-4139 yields 0.48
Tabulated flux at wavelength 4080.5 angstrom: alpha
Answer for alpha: 3.66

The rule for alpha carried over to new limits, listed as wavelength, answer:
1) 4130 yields 2.924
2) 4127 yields 3.67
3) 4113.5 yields 2.888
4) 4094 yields 2.48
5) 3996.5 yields 2.986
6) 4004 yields 3.375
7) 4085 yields 3.658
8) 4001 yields 3.454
